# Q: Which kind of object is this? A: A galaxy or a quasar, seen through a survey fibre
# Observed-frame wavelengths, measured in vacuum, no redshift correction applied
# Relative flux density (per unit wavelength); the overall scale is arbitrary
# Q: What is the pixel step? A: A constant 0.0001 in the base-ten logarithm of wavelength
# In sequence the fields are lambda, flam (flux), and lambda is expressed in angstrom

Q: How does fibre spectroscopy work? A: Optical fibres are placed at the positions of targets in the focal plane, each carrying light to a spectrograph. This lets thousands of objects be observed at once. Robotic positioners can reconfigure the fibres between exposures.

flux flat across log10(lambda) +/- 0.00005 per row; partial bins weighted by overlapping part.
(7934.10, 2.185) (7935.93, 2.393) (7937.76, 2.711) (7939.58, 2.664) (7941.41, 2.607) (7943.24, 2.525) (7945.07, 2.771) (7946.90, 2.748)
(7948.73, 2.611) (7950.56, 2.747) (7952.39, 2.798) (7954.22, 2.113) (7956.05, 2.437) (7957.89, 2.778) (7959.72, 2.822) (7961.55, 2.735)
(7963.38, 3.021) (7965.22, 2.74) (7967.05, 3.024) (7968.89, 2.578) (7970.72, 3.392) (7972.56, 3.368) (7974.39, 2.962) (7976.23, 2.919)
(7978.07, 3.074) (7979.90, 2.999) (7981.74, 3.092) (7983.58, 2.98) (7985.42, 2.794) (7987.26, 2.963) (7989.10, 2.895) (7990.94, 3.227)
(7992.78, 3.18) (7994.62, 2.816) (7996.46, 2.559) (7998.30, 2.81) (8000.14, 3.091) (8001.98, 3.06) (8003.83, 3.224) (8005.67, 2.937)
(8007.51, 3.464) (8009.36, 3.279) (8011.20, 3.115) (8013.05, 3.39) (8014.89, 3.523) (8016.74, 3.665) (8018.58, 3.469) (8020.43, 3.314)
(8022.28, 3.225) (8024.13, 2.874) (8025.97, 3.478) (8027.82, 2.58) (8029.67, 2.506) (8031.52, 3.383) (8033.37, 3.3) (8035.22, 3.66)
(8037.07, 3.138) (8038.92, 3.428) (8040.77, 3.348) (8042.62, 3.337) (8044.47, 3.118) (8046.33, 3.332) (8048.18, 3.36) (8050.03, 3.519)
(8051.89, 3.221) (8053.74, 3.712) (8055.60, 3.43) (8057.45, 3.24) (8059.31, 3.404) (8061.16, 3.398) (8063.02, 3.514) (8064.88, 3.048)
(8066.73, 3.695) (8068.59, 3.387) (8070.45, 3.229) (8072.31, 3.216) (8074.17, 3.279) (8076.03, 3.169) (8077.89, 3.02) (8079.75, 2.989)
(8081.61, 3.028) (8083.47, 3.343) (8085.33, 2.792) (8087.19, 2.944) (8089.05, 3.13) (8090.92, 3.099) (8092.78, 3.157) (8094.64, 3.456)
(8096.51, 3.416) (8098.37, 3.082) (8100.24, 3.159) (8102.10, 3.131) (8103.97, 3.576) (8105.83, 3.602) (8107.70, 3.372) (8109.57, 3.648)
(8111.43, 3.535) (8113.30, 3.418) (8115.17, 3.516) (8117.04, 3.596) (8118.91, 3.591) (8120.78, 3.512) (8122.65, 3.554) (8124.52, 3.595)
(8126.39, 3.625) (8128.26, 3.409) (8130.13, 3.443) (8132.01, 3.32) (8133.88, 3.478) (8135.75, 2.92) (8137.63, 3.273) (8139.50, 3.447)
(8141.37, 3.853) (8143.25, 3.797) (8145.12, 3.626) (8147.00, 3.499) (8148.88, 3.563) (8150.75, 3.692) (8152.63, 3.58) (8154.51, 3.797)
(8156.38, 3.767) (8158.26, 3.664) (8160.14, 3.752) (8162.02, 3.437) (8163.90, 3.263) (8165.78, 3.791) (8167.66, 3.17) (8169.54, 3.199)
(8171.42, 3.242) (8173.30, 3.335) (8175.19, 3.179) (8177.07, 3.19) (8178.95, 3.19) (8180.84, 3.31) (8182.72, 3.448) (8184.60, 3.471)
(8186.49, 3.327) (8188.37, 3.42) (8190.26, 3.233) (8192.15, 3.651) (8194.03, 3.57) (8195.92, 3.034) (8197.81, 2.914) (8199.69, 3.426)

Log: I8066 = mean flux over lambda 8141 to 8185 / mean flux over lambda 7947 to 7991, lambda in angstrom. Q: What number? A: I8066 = 1.22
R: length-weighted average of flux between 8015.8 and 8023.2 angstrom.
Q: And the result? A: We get 3.42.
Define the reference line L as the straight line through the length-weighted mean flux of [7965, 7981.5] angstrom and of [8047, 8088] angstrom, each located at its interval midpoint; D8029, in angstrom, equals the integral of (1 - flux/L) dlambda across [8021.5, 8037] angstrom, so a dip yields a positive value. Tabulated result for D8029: 0.2 angstrom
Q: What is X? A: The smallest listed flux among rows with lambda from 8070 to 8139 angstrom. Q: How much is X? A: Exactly 2.792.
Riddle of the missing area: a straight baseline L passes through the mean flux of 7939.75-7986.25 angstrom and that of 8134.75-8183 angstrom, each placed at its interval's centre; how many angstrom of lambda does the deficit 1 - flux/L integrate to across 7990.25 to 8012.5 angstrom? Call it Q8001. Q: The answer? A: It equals -0.90 angstrom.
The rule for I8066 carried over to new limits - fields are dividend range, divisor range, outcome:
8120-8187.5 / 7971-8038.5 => 1.11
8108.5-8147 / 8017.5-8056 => 1.07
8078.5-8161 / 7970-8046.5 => 1.09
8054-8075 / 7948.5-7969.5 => 1.24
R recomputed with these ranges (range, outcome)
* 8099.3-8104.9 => 3.29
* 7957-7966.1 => 2.82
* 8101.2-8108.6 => 3.42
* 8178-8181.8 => 3.25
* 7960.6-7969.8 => 2.82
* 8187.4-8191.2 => 3.33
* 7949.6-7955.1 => 2.56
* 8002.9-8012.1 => 3.2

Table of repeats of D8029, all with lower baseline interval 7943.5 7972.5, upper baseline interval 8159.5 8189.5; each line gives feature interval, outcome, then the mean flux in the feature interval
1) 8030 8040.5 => -1.25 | 3.33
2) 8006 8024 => -2.61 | 3.34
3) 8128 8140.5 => -0.32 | 3.33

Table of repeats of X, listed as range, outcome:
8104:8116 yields 3.372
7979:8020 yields 2.559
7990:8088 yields 2.506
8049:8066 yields 3.048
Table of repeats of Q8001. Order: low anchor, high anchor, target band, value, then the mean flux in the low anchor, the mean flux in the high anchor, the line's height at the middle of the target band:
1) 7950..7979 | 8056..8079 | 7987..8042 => -1.8 angstrom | 2.85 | 3.3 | 3.07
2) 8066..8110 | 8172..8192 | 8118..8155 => -2.7 angstrom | 3.24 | 3.32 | 3.28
